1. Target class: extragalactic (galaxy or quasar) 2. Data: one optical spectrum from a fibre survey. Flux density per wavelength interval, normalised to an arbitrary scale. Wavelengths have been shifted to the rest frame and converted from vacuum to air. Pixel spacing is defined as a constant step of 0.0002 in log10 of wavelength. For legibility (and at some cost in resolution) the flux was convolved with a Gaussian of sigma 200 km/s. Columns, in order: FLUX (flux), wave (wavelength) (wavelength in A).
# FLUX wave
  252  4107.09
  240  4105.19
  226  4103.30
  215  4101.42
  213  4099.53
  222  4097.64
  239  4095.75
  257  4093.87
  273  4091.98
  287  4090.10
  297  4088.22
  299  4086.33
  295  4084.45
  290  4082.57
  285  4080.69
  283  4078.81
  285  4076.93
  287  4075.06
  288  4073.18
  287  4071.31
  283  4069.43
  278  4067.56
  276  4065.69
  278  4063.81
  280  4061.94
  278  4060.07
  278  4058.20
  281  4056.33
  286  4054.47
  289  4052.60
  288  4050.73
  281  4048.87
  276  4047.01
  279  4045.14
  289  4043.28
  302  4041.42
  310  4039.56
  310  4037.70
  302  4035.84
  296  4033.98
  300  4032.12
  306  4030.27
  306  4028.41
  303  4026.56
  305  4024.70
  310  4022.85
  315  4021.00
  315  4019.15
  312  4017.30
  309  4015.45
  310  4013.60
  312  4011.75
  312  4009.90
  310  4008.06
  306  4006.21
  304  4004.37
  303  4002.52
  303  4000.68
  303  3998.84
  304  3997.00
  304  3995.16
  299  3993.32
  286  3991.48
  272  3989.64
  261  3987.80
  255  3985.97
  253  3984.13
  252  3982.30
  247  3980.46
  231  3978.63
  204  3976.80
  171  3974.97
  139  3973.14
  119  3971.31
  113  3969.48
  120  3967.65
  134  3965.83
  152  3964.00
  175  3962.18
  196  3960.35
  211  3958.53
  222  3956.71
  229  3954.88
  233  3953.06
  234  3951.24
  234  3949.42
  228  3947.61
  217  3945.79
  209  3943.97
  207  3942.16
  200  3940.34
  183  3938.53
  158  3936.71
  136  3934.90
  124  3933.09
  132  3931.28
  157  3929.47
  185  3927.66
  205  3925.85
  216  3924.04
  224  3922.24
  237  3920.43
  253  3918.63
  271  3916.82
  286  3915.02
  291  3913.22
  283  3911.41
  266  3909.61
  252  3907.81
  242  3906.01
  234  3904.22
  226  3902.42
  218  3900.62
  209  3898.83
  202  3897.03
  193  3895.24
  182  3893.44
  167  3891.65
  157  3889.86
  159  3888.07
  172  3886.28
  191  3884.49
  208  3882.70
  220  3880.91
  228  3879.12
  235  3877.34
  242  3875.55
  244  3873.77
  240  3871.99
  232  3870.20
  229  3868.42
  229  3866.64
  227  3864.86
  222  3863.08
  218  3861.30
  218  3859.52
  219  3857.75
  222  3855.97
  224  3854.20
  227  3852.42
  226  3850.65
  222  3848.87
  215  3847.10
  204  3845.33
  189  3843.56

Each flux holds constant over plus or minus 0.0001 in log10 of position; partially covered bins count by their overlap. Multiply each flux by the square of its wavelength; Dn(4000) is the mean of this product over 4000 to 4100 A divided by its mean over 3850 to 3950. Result 1.46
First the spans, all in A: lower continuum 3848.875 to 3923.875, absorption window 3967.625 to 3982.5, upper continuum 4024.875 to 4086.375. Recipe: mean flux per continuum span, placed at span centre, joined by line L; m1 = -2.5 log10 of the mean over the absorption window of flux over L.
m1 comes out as 0.41 mag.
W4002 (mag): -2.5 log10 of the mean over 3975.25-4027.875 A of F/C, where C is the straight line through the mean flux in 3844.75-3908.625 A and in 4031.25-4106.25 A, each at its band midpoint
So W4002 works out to -0.13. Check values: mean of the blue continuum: 215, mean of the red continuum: 278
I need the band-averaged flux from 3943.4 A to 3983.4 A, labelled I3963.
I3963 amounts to 194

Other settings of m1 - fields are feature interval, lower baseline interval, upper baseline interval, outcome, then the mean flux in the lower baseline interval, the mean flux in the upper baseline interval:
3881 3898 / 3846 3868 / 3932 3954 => 0.16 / 222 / 197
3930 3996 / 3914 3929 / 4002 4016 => 0.31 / 233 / 308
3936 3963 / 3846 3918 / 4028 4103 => 0.17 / 224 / 281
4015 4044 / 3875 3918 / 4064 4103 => -0.19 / 222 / 271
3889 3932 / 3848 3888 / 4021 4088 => 0.08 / 221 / 291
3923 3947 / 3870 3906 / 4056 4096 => 0.25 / 208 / 282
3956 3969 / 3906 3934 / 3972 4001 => 0.39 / 226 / 253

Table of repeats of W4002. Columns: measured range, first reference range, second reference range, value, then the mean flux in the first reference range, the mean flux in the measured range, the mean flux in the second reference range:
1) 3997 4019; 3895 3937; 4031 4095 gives -0.18 mag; 218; 308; 287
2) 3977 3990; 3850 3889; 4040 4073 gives 0.04 mag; 220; 250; 283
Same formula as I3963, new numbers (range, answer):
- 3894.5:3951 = 216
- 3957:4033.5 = 257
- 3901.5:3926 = 250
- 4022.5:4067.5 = 291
